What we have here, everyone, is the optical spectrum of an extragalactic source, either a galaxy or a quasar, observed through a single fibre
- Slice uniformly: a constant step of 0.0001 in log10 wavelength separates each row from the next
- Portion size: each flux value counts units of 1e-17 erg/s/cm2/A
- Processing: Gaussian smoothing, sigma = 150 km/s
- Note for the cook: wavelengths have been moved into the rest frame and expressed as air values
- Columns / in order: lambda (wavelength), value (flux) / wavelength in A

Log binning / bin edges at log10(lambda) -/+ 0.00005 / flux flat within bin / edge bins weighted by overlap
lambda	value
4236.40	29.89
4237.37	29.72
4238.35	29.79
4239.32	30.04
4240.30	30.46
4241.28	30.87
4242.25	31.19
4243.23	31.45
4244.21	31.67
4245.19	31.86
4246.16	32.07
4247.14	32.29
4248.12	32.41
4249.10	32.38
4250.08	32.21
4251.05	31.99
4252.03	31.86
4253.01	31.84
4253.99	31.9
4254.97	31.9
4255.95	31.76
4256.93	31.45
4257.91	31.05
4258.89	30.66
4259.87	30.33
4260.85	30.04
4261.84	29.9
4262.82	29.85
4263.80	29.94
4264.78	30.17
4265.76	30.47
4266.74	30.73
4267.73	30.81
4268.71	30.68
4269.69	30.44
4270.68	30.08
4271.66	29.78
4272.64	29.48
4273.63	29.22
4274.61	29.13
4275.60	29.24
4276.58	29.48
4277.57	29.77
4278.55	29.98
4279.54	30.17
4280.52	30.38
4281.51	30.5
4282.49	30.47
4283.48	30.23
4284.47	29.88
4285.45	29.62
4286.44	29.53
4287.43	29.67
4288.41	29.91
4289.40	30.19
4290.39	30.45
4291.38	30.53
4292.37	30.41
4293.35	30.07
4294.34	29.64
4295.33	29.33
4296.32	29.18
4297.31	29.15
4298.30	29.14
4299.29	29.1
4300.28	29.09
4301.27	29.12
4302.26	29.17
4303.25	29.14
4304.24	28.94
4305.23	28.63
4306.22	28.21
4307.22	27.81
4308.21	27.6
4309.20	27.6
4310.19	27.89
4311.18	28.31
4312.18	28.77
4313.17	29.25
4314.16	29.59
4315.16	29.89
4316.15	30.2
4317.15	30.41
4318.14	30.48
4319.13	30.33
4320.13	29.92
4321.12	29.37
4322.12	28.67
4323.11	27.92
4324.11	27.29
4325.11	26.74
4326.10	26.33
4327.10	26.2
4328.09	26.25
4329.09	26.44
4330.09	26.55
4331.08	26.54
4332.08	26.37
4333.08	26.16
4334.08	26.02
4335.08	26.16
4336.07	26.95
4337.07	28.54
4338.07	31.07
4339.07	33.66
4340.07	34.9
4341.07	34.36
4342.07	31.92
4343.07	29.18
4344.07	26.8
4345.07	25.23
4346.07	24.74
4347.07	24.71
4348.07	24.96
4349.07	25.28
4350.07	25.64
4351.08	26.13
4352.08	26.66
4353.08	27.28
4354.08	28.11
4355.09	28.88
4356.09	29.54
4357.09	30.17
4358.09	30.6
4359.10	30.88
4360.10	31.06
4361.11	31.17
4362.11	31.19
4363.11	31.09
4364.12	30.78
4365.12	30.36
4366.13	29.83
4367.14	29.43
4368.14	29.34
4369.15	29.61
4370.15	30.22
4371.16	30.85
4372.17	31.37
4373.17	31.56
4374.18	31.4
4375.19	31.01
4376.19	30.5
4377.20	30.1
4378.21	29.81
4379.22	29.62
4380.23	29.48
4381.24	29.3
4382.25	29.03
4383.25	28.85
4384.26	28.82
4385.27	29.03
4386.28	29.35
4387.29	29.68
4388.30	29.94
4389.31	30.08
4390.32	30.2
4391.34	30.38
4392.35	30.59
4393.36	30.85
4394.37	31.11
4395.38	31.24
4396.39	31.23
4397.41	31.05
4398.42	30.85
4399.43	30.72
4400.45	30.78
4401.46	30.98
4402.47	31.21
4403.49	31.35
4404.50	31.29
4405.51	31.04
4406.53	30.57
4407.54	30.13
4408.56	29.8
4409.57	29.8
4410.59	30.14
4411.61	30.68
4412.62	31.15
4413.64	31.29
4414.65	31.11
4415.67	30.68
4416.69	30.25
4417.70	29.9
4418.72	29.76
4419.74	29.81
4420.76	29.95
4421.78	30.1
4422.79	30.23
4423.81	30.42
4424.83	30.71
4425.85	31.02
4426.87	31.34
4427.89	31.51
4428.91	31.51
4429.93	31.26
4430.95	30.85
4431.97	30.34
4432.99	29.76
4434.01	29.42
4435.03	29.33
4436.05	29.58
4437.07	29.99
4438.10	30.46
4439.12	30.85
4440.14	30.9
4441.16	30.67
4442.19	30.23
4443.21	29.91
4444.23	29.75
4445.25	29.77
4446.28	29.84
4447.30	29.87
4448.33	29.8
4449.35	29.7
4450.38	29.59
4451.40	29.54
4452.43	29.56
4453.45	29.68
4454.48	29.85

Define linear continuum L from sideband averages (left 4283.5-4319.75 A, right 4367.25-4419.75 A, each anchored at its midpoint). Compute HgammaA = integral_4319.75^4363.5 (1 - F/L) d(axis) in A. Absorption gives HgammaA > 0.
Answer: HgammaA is 2.3 A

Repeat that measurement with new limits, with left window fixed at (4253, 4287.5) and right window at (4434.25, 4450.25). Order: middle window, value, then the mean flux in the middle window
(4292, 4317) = 1.0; 29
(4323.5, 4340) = 1.4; 27.5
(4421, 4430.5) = -0.3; 30.9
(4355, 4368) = -0.1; 30.4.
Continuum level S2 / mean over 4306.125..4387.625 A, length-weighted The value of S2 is 28.9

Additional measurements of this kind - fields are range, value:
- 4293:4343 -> 28.8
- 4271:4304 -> 29.7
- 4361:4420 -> 30.4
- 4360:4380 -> 30.5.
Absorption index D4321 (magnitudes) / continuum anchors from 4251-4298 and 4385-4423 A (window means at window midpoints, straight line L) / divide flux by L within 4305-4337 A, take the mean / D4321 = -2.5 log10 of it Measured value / 0.09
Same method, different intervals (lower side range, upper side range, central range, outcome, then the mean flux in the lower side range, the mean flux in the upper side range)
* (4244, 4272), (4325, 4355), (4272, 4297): 0.004 mag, 31.1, 27.6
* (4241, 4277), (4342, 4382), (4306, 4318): 0.042 mag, 30.9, 29.1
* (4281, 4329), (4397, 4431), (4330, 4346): 0.031 mag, 29.1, 30.7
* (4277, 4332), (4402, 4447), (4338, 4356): 0.047 mag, 29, 30.4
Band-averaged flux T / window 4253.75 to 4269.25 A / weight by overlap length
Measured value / 30.7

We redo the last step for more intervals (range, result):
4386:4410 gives 30.6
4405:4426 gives 30.4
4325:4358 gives 27.8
